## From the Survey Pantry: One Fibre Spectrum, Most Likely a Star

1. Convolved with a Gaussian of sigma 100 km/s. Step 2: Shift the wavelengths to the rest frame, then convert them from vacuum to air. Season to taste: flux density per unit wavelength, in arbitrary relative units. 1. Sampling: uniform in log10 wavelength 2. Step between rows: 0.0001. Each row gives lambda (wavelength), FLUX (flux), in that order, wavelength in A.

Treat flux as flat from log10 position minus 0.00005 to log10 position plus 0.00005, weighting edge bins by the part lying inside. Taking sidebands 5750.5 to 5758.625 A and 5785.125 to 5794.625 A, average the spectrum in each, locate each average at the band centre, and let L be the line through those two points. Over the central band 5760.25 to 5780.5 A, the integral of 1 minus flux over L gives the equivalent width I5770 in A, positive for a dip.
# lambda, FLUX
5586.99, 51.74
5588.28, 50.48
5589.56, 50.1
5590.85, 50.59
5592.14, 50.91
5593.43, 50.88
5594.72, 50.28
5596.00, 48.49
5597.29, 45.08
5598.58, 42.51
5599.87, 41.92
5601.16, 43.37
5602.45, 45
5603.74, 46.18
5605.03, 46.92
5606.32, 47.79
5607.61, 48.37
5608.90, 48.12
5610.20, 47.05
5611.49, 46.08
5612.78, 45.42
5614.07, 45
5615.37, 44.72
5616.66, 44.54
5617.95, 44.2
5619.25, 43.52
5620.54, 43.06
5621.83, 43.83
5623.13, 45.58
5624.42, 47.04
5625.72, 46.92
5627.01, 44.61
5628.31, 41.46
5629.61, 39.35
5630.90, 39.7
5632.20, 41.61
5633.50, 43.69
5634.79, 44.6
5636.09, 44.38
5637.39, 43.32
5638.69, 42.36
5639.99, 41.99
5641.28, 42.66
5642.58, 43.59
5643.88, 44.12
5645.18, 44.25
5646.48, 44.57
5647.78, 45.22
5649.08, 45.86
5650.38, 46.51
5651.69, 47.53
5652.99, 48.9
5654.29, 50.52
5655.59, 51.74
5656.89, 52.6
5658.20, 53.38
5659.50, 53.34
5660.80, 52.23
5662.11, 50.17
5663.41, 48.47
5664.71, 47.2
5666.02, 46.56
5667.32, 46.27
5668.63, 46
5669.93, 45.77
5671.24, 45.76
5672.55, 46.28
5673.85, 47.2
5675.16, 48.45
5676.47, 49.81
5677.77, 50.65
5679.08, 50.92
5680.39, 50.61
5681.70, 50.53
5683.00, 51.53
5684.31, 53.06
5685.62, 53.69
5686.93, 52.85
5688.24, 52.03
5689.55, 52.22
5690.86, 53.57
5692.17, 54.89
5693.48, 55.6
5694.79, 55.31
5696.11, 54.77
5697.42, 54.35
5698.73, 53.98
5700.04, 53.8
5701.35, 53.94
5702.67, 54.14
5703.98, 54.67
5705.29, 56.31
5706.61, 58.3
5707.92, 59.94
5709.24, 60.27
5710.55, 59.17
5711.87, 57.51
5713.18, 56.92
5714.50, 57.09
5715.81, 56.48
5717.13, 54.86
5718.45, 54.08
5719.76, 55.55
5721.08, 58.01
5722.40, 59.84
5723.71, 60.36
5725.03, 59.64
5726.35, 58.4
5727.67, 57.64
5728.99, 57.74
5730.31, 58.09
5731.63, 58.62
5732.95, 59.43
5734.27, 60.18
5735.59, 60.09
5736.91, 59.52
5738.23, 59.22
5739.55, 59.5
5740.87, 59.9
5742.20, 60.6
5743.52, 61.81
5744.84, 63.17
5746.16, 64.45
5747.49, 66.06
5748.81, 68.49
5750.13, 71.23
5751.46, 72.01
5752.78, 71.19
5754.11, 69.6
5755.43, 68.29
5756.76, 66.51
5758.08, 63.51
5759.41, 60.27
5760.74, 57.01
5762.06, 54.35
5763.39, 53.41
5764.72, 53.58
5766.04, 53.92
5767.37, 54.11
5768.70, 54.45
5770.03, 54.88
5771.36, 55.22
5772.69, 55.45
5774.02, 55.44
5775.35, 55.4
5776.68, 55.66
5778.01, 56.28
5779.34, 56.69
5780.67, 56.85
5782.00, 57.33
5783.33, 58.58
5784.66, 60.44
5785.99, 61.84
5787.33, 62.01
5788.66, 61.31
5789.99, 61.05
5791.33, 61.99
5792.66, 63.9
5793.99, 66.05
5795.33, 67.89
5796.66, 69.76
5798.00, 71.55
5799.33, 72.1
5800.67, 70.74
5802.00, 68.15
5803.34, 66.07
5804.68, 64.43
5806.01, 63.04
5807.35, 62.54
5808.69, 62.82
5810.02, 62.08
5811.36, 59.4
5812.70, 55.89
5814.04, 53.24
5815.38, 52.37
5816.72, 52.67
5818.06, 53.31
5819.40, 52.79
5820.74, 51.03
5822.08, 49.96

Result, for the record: 3.3 A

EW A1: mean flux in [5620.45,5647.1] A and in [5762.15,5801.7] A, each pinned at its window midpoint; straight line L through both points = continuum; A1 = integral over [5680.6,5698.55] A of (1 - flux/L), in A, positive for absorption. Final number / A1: -1.3 A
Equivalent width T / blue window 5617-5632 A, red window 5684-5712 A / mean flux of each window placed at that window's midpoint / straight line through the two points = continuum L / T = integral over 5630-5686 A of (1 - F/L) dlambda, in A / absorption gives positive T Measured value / 1.7 A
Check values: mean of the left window 43.5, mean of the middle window 47.3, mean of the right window 55.2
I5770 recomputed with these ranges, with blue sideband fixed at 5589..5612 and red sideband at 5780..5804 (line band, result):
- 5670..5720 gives 1.86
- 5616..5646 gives 3.84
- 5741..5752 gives -0.98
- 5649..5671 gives 1.45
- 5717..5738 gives 0.07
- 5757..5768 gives 0.89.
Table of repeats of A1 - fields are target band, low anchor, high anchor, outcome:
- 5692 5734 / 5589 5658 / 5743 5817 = -1.7 A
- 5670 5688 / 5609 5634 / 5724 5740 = 0.7 A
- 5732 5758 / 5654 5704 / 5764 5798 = -3.6 A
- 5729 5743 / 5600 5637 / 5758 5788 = -1.5 A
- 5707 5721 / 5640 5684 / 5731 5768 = -0.3 A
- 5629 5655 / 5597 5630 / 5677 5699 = 2.0 A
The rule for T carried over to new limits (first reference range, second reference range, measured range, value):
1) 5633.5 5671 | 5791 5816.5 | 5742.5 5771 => -1.7 A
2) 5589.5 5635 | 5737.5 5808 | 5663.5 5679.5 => 1.2 A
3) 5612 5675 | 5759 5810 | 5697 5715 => -1.4 A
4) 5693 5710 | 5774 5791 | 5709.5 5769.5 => -3.2 A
